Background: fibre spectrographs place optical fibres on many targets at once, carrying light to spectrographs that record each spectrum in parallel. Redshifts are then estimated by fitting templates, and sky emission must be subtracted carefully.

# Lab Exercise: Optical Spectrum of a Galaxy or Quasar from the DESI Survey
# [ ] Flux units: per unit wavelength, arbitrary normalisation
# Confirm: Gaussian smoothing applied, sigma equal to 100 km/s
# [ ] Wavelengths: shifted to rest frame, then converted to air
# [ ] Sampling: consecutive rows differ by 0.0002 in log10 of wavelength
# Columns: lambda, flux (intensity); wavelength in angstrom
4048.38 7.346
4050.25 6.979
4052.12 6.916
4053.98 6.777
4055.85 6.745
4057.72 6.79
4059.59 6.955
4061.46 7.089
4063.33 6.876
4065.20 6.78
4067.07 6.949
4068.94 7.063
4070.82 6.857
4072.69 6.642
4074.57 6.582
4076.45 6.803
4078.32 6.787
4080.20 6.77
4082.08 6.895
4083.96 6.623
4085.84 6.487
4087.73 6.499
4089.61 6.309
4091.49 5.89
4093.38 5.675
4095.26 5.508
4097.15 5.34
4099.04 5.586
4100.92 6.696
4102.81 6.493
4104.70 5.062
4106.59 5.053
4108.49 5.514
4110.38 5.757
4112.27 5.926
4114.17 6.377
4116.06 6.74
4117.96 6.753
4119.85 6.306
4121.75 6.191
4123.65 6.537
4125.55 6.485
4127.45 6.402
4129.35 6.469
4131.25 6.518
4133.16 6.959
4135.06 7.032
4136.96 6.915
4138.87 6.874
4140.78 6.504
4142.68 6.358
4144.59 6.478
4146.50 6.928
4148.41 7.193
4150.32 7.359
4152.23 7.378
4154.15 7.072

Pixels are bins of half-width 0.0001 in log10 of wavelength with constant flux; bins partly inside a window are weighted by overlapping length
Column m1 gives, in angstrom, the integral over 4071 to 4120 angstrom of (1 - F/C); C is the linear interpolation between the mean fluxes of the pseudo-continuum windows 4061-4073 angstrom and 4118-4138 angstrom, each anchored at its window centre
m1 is 4.04 angstrom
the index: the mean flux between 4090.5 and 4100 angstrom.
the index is 5.61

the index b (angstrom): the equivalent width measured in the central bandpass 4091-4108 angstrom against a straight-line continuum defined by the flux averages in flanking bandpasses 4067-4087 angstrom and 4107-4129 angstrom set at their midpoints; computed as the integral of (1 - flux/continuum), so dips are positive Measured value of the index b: 2.1 angstrom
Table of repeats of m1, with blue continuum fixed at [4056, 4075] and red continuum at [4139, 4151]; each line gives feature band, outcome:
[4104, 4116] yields 2.0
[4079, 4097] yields 1.5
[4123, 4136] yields 0.3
